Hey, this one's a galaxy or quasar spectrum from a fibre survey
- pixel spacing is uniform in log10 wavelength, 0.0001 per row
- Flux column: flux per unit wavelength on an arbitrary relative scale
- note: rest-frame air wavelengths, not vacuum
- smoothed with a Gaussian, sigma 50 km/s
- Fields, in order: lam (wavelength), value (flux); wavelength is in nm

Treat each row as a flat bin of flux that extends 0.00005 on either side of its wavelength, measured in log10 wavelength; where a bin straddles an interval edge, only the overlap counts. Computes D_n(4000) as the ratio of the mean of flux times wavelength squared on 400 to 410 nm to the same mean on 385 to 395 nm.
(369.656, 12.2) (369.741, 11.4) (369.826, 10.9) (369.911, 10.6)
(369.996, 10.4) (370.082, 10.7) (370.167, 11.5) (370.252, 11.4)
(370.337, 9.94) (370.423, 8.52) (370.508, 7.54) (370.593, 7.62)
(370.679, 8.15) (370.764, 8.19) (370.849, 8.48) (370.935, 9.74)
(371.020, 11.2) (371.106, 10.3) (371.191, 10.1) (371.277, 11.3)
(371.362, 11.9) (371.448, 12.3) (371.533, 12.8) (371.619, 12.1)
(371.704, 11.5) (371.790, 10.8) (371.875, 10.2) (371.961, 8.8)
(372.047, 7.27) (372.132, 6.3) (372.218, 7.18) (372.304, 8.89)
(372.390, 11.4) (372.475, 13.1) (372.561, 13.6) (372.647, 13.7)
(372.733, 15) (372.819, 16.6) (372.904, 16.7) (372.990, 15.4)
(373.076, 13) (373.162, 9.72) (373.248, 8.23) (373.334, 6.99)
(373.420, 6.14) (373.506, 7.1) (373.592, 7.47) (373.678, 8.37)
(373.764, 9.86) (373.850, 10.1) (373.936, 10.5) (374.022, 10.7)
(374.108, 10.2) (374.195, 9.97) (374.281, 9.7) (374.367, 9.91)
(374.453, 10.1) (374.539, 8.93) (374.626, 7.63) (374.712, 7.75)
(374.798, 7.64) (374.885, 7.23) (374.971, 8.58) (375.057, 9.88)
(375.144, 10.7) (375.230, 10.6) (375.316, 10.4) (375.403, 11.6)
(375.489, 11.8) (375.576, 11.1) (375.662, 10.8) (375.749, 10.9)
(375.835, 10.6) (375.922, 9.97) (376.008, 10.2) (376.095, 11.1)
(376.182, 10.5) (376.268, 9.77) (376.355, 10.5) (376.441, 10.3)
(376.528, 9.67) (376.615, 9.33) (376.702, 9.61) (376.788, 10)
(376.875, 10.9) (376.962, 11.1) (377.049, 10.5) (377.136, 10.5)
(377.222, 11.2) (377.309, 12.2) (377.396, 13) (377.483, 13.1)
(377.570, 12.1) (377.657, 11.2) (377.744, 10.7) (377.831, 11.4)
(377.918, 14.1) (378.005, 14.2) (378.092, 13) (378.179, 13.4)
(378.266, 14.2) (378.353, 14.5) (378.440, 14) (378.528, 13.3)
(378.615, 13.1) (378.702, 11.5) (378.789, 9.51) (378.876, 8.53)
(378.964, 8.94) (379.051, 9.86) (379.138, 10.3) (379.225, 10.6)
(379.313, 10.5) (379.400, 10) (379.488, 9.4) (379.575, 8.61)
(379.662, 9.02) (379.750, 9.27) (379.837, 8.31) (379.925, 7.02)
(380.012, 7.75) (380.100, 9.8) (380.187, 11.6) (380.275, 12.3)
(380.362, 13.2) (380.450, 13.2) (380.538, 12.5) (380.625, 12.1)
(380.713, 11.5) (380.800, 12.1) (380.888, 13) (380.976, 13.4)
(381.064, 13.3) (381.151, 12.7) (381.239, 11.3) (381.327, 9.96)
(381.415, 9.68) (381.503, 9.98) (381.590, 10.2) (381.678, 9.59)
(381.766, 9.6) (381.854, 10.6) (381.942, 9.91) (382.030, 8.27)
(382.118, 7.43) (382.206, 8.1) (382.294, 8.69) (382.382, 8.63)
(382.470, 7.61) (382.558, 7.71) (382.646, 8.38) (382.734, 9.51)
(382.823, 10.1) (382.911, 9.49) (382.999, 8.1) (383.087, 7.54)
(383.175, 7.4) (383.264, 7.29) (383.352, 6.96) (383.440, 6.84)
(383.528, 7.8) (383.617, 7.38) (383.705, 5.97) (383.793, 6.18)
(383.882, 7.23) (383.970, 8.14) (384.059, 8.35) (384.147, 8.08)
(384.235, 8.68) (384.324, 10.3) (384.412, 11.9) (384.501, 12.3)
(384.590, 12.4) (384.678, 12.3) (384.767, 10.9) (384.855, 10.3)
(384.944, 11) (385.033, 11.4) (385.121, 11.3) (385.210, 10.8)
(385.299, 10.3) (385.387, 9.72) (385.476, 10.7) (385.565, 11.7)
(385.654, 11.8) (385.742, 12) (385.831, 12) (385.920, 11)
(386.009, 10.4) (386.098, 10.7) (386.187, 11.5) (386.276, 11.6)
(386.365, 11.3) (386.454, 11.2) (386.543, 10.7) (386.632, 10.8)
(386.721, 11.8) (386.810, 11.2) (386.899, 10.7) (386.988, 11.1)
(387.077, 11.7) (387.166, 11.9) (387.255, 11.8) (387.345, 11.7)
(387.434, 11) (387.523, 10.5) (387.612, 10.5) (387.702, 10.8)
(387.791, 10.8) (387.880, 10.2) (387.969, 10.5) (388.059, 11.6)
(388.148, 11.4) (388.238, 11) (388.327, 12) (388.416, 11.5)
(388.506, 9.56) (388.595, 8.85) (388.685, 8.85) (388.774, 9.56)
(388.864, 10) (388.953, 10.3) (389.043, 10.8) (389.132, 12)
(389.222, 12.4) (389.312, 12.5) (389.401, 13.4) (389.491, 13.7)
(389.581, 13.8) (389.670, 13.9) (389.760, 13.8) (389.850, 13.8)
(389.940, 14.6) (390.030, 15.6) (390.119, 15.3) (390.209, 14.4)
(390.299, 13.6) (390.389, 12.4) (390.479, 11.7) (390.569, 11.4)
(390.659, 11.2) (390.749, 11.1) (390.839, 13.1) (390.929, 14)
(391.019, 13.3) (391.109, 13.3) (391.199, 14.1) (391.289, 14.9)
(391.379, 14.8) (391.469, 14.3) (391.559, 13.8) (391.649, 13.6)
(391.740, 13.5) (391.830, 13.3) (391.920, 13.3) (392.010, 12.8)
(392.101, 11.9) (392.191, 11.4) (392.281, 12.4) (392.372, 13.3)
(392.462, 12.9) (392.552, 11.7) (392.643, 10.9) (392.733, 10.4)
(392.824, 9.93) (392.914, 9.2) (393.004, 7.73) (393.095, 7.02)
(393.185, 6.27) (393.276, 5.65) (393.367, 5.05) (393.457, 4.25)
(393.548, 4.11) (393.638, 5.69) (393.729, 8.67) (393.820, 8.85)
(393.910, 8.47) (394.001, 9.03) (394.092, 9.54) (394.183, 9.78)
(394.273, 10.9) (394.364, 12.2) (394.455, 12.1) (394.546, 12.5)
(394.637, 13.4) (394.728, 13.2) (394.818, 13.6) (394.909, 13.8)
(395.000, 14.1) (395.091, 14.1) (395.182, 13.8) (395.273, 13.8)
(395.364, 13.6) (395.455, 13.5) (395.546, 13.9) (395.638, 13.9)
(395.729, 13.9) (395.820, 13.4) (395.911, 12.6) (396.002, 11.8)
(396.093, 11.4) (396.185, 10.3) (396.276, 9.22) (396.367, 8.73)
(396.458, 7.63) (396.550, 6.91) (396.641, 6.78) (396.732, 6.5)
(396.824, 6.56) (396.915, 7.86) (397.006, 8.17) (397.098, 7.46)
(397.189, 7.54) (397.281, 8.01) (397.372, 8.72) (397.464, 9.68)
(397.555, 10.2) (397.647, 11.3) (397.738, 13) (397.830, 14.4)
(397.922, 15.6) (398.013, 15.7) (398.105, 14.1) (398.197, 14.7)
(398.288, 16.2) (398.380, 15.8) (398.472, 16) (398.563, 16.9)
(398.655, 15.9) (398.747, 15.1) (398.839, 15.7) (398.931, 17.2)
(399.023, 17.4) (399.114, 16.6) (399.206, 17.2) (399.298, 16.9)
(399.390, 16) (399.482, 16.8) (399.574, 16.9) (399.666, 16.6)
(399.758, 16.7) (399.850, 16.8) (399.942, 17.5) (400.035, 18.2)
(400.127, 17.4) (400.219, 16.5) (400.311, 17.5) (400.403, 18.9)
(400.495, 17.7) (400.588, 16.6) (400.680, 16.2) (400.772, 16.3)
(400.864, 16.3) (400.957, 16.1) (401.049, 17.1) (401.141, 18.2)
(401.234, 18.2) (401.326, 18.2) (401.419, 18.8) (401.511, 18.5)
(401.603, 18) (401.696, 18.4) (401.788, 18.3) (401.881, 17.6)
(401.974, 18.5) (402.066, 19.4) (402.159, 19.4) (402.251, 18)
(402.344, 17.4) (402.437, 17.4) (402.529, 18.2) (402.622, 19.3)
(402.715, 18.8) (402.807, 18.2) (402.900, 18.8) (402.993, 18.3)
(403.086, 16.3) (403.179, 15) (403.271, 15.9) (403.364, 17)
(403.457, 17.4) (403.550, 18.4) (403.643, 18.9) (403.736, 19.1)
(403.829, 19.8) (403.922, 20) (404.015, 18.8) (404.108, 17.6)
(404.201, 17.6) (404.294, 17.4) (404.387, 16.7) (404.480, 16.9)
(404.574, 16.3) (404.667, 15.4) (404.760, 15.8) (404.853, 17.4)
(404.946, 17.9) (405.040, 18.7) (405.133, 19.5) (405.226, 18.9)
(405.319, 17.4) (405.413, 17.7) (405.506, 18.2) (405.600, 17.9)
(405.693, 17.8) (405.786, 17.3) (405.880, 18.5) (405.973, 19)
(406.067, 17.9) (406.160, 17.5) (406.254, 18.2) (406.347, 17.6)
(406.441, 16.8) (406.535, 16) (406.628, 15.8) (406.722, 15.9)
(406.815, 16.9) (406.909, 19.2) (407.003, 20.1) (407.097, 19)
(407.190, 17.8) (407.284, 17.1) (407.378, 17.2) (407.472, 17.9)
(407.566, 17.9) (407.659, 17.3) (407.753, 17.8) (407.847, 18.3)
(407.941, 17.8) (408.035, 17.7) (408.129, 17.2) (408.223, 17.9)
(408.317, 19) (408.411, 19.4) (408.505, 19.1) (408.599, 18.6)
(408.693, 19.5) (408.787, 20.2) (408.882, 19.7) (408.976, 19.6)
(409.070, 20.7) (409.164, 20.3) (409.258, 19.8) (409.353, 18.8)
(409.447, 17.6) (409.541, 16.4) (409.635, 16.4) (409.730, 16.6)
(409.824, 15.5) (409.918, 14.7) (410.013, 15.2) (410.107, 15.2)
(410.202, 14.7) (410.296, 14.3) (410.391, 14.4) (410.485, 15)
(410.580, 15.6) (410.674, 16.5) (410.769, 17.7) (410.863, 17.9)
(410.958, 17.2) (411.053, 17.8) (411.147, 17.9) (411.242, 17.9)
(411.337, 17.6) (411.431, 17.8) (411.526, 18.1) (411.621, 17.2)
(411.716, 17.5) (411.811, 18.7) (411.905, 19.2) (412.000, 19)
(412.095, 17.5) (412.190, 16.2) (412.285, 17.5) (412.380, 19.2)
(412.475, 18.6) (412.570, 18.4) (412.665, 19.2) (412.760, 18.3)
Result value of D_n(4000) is 1.7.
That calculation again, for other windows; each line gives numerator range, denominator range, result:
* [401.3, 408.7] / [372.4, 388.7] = 1.94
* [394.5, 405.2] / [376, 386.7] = 1.62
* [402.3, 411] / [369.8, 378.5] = 1.96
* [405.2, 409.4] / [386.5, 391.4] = 1.66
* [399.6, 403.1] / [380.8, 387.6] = 1.92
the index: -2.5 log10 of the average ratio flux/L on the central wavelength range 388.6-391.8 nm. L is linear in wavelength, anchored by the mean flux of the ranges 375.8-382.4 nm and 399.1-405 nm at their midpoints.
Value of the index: 0.099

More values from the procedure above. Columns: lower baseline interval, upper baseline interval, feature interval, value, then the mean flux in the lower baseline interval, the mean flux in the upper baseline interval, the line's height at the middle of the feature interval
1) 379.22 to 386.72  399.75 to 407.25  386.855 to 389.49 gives 0.087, 10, 17.7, 12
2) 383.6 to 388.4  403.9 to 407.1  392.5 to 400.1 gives 0.209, 10.7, 17.7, 14.4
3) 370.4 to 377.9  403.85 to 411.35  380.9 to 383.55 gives 0.289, 10.4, 17.6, 12.1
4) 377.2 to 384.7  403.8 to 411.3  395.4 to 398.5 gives 0.296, 10.3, 17.6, 14.7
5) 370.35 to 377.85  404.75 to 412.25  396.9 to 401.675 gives 0.027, 10.3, 17.7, 15.7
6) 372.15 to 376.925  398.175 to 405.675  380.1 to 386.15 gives 0.239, 10.3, 17.5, 12.5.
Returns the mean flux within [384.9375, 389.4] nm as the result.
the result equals 11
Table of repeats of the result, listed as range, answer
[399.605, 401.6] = 17.4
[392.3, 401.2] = 12.6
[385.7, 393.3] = 11.8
